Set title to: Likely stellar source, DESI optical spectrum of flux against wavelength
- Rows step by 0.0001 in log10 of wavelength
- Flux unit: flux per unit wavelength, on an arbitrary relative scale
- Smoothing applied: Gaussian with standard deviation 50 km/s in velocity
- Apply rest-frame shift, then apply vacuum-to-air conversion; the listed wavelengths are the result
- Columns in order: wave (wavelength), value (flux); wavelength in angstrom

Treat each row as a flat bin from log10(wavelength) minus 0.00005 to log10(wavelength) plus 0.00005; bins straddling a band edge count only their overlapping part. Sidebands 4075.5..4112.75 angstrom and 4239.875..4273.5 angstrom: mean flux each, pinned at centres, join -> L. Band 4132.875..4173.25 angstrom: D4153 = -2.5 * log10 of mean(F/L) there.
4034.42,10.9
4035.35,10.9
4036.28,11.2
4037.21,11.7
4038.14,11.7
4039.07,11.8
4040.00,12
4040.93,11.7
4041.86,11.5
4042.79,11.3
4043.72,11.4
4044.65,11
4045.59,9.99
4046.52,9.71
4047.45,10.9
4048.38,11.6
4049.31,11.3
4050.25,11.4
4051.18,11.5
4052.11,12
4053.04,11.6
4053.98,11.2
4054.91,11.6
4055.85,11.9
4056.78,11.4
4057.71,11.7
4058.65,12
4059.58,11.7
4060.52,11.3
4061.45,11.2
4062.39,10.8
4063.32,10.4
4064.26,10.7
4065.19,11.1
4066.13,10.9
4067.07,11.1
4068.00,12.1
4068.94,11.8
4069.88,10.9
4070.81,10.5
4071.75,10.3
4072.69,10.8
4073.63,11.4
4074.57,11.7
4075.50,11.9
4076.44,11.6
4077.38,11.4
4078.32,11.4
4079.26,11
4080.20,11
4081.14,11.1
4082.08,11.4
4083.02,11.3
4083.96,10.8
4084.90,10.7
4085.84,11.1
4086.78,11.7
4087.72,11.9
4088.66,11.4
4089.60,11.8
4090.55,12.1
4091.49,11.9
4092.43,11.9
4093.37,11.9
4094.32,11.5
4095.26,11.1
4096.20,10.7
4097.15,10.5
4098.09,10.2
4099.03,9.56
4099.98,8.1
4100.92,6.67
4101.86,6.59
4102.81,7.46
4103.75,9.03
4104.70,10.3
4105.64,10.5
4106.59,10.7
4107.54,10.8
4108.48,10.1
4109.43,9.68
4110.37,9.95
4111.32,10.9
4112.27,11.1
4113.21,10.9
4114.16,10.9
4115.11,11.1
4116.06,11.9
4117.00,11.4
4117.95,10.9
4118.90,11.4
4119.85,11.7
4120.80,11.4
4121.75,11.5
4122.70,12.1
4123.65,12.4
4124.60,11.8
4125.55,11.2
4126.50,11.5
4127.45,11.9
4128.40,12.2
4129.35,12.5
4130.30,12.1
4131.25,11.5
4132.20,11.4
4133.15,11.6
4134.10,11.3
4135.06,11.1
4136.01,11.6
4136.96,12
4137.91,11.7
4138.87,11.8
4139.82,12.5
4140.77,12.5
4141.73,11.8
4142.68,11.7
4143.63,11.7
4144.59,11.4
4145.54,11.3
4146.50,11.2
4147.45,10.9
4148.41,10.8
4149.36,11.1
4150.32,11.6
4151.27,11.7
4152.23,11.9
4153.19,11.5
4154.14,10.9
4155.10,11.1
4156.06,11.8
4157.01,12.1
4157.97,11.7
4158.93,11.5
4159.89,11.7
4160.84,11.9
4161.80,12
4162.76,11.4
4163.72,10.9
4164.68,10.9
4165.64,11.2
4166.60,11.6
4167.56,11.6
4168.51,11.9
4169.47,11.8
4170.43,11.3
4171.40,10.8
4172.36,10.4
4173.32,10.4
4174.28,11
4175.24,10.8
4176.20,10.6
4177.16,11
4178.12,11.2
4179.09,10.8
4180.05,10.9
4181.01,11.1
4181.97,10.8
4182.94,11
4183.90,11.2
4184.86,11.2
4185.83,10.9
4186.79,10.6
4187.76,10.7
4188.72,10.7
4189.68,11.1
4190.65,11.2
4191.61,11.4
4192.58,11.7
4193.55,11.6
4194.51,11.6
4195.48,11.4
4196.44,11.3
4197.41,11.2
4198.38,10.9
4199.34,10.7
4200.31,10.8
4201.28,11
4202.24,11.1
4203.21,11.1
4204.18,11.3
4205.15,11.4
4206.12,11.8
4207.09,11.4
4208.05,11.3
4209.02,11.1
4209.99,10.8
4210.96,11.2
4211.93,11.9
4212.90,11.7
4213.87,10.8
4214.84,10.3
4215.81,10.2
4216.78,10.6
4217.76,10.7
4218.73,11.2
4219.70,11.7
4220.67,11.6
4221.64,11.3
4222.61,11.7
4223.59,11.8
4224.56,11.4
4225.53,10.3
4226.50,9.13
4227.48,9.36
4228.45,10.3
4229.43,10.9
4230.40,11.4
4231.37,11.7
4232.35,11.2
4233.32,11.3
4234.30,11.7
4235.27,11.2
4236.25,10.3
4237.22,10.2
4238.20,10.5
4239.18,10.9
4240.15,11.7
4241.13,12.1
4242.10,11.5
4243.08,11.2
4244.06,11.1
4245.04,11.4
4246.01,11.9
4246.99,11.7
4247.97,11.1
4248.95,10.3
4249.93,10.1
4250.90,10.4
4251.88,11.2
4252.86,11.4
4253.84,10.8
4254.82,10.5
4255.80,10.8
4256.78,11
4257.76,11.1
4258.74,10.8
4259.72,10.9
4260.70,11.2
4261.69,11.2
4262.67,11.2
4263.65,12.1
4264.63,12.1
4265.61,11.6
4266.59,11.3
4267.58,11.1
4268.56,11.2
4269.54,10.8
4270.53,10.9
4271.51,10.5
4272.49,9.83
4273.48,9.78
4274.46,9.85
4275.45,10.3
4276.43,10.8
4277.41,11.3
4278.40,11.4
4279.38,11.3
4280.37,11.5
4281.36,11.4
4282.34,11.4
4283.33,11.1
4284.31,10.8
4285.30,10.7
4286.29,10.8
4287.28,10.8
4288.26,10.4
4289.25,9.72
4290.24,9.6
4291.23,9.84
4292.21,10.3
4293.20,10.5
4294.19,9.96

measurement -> -0.07 mag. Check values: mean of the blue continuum 10.6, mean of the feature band 11.5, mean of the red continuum 11.1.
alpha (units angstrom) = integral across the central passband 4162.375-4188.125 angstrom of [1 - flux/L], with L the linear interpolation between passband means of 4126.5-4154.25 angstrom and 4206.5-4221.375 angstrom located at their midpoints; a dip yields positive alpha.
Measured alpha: 0.8 angstrom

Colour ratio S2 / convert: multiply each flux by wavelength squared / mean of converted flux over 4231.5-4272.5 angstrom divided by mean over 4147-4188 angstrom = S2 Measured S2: 1.0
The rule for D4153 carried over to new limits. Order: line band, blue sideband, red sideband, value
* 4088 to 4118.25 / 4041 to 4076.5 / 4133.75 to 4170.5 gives 0.10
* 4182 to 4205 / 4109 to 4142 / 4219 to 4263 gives 0.01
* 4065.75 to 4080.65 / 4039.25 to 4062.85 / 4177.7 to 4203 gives 0.01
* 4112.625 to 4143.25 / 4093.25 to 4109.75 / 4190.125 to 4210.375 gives -0.16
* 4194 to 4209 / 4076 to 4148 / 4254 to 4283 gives -0.02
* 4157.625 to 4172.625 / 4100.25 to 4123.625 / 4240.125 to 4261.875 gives -0.07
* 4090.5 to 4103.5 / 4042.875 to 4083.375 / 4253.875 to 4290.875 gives 0.13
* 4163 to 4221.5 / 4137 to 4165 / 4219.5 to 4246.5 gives 0.02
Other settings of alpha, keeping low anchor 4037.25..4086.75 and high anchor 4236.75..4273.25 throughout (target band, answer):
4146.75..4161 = -0.4 angstrom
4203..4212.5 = -0.2 angstrom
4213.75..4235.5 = 0.3 angstrom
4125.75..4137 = -0.5 angstrom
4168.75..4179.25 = 0.2 angstrom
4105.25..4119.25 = 0.5 angstrom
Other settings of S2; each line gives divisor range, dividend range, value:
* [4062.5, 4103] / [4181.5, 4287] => 1.10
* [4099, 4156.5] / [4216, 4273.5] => 1.05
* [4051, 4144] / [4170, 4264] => 1.05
